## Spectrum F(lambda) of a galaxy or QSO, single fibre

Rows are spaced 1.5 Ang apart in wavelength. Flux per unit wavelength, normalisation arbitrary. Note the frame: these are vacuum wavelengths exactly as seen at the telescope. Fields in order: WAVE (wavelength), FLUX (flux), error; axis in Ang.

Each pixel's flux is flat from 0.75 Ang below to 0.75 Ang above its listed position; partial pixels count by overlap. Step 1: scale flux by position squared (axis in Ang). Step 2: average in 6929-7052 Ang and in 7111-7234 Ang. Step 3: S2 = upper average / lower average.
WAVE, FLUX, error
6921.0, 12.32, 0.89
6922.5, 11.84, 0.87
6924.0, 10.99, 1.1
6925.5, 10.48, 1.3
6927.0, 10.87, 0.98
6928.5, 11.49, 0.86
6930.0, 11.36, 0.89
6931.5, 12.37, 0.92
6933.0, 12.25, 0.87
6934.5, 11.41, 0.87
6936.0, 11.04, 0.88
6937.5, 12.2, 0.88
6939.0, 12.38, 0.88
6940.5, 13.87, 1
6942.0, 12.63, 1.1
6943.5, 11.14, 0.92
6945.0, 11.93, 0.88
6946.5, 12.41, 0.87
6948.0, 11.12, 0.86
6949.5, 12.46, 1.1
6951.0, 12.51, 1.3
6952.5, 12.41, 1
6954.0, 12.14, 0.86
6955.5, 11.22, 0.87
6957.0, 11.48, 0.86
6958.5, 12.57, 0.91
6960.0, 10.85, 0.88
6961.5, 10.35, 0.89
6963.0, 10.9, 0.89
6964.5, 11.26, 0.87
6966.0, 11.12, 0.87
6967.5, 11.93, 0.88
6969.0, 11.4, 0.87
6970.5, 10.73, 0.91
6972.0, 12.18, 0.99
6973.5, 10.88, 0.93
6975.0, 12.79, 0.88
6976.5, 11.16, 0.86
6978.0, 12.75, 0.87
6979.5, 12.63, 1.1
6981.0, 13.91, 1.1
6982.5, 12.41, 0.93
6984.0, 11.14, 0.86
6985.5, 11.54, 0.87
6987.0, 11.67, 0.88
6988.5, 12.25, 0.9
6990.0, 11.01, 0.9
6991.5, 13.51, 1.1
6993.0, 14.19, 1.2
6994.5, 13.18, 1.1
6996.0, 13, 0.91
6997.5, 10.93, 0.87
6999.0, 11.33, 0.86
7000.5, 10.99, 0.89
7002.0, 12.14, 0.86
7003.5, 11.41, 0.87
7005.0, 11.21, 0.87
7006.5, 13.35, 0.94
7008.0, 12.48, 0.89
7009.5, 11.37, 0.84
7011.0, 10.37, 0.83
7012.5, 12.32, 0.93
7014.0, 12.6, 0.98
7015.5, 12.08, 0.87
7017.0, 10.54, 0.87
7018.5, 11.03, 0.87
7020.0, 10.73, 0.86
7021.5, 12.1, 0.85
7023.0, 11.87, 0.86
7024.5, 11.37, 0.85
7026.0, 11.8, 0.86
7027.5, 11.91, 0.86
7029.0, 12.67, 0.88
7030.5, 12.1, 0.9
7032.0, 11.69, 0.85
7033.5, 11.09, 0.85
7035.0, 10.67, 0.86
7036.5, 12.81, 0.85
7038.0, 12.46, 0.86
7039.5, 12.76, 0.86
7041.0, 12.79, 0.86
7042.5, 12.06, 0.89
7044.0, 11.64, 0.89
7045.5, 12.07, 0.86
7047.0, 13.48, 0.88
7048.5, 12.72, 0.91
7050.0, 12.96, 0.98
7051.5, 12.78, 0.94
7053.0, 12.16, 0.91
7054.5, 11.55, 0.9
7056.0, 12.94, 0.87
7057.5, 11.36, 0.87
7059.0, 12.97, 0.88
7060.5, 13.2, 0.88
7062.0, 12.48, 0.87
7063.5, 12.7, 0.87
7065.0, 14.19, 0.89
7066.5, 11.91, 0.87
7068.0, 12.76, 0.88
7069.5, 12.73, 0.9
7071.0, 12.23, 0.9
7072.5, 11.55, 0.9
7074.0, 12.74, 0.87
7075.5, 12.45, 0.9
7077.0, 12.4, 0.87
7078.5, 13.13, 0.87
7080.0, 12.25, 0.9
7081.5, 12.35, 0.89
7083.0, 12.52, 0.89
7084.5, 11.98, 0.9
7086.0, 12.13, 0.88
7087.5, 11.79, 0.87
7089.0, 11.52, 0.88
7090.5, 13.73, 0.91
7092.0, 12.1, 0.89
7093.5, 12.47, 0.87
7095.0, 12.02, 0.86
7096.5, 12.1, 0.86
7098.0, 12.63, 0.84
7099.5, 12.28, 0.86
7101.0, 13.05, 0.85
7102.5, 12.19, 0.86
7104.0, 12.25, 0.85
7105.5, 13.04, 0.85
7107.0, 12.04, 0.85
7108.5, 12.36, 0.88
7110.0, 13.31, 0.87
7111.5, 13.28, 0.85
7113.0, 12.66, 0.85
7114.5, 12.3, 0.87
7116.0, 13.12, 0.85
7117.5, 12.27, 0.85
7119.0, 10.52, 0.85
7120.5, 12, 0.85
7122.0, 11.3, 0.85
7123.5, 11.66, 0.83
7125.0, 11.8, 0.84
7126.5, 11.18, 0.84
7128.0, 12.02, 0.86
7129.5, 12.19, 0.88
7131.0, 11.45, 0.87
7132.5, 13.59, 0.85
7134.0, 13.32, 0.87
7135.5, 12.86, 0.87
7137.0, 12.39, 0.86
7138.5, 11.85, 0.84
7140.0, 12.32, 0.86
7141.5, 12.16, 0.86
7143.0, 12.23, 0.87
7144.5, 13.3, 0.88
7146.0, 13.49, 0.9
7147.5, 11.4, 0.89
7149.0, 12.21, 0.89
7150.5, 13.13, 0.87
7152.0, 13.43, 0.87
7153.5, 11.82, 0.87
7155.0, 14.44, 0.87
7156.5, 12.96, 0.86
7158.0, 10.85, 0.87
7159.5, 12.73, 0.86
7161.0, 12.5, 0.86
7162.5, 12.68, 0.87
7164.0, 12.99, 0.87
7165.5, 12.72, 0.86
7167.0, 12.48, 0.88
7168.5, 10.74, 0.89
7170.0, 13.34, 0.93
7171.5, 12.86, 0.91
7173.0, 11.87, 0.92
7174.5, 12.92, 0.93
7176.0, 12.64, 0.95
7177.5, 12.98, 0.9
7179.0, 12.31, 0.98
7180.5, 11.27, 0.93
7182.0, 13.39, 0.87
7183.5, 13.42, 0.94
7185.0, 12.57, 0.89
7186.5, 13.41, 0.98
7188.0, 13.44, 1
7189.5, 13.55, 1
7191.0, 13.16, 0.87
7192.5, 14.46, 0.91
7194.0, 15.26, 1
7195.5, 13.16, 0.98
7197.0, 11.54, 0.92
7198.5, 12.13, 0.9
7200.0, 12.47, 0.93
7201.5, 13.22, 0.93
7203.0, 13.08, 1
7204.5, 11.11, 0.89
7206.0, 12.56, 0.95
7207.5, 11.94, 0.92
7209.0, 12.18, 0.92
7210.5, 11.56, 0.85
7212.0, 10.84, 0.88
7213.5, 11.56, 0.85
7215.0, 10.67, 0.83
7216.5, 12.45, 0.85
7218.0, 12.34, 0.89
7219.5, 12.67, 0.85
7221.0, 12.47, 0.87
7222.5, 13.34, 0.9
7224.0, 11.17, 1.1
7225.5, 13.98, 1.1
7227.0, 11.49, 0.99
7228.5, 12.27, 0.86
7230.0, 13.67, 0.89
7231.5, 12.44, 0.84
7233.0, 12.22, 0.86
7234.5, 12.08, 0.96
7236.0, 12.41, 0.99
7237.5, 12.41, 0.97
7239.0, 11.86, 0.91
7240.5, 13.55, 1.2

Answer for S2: 1.1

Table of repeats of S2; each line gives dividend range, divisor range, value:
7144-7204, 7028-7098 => 1.07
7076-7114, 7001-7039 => 1.08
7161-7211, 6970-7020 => 1.12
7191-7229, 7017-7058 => 1.08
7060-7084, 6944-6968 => 1.12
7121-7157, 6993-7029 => 1.09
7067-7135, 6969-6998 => 1.05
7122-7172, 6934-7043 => 1.09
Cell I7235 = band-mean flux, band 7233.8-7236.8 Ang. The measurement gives 12.3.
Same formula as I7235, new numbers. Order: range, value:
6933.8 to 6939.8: 11.8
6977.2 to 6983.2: 12.9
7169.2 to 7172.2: 13.1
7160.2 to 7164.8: 12.7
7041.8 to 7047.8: 12.3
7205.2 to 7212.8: 11.8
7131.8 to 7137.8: 13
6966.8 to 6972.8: 11.6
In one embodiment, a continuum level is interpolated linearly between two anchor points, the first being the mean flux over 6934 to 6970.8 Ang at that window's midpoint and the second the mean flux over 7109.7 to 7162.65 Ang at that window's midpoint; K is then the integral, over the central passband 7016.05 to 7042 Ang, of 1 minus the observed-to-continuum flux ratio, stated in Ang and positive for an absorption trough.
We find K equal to 0.5 Ang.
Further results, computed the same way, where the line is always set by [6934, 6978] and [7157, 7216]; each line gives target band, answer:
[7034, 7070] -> -1.24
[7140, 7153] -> -0.25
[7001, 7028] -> 0.58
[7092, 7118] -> -0.60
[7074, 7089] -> -0.17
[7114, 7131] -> 0.67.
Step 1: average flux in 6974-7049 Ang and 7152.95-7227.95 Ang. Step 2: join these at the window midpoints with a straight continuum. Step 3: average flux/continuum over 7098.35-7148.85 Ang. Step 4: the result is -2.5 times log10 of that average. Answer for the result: 0.00 mag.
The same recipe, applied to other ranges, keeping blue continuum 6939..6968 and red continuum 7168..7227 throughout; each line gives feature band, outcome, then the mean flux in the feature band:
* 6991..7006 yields -0.021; 12.2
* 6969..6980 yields 0.005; 11.8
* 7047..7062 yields -0.038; 12.6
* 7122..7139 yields 0.016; 12.2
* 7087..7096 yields -0.004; 12.3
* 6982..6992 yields 0.004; 11.9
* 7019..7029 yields 0.031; 11.7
